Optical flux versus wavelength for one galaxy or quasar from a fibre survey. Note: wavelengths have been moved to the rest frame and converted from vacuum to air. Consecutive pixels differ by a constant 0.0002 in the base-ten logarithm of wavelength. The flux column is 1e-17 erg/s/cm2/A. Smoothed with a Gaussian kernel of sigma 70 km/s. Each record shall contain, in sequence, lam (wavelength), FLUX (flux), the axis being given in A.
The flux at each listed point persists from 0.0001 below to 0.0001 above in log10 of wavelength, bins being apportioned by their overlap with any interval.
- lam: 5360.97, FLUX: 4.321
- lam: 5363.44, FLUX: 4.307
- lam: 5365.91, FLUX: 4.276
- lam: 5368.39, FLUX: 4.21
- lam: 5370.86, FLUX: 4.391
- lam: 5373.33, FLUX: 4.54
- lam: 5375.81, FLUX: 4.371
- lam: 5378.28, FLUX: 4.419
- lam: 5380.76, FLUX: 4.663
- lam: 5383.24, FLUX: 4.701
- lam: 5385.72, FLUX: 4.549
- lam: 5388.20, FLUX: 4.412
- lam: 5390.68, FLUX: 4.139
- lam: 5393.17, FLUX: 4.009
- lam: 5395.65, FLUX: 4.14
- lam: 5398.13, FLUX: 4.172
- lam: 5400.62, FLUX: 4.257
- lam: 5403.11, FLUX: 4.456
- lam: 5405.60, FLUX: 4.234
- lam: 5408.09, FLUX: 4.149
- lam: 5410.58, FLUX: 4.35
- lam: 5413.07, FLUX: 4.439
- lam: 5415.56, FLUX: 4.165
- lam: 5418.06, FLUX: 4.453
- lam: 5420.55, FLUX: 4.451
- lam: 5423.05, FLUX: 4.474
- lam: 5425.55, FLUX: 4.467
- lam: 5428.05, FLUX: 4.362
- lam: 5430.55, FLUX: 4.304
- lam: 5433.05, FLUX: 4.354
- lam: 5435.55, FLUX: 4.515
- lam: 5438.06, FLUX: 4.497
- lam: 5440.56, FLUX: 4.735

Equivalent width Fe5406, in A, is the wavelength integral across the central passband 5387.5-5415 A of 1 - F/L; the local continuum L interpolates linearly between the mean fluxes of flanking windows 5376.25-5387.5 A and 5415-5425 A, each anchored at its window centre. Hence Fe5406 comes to 1.4 A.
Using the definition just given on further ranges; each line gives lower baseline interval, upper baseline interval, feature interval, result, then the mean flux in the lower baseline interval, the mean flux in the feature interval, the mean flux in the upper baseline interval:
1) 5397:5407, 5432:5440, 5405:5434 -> 0.20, 4.28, 4.35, 4.48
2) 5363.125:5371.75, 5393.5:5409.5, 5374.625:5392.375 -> -0.81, 4.29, 4.45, 4.22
